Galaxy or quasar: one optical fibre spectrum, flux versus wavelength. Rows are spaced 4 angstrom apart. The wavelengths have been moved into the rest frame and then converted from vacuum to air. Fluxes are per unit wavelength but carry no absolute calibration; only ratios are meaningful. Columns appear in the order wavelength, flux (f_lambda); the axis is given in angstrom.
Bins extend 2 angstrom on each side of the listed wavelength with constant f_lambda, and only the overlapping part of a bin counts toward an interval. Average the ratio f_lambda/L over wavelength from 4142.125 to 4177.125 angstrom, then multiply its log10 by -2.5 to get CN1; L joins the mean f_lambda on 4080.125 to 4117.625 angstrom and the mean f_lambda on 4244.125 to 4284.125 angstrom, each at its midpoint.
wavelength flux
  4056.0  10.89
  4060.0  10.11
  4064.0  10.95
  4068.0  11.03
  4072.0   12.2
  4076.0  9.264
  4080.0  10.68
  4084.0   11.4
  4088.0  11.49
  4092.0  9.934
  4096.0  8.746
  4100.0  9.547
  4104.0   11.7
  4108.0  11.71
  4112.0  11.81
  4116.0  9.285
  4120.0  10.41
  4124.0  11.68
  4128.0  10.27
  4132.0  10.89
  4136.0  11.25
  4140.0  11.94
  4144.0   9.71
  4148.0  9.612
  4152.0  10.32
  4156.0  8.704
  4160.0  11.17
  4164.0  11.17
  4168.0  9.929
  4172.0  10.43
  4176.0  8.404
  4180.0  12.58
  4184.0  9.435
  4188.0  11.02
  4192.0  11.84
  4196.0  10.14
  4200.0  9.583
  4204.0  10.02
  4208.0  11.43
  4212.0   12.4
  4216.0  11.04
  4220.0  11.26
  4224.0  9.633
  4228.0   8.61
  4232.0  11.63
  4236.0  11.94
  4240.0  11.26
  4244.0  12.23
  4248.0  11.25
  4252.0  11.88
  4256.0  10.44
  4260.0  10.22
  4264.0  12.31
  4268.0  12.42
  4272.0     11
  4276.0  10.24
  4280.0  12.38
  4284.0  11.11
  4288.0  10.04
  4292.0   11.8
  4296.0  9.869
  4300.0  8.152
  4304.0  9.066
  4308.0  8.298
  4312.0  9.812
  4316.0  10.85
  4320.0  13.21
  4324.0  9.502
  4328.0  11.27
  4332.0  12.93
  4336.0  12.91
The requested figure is 0.10 mag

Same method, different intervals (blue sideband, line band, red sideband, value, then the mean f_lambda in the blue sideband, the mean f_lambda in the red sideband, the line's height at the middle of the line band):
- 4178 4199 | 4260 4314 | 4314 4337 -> 0.10 mag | 10.9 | 11.7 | 11.5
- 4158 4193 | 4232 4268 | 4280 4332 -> -0.10 mag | 10.6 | 10.4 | 10.5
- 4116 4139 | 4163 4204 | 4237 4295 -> 0.06 mag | 10.8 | 11.3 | 11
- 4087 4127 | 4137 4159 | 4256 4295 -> 0.06 mag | 10.6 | 11.2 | 10.7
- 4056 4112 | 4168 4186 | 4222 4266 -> 0.07 mag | 10.7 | 11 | 10.9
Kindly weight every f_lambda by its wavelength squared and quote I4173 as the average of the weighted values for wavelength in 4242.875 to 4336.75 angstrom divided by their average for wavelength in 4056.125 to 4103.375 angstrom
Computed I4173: 1.1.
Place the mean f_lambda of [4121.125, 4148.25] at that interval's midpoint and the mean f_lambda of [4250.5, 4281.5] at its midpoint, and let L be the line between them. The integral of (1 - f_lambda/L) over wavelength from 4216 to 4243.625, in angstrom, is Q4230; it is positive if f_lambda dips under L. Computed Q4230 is 0.9 angstrom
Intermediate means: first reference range 10.8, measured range 10.8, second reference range 11.3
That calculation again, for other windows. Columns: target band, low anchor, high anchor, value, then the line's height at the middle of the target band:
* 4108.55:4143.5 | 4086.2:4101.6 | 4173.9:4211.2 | -2.7 angstrom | 10.1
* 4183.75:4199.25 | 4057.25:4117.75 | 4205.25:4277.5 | 0.5 angstrom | 11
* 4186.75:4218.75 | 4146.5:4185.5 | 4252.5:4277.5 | -1.2 angstrom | 10.6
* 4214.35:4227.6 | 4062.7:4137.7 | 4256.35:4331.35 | 0.4 angstrom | 10.7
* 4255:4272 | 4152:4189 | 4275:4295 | -0.6 angstrom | 10.9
